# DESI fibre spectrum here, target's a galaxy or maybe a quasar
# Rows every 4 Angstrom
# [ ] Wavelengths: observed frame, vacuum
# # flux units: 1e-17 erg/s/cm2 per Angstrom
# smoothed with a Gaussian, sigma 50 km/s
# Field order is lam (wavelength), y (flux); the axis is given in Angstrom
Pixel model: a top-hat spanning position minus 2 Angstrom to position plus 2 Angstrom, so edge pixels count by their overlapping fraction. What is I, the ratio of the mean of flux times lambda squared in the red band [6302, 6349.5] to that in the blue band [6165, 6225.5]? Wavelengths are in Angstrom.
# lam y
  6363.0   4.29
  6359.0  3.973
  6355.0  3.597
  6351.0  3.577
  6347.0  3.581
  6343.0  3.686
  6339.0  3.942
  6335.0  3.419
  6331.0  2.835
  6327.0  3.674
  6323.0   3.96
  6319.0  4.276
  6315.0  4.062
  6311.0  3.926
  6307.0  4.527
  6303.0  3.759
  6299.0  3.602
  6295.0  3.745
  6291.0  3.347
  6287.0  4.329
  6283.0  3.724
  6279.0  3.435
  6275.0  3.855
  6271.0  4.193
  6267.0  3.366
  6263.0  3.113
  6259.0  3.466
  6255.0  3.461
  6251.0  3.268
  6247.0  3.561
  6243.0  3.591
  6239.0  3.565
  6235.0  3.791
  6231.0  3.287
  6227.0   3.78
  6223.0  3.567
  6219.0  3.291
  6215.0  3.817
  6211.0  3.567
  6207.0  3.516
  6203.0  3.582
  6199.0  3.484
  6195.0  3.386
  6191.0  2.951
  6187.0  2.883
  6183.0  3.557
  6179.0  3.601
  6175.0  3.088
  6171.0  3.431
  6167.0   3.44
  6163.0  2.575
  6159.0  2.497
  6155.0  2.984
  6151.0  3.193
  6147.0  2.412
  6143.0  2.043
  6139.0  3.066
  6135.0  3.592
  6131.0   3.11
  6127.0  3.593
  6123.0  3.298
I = 1.16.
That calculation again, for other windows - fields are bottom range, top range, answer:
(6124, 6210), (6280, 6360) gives 1.26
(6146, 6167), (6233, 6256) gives 1.29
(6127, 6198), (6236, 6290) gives 1.21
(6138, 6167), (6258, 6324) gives 1.46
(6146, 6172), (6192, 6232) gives 1.22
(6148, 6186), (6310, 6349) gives 1.26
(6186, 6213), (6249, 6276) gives 1.07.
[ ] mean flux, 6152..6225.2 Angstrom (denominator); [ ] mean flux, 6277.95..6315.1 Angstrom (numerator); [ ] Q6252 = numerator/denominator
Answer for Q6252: 1.17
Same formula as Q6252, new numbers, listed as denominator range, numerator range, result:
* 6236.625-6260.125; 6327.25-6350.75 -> 1.01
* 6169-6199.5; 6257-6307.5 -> 1.13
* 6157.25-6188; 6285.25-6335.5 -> 1.21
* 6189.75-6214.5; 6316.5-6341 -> 1.07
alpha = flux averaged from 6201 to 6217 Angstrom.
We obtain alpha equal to 3.62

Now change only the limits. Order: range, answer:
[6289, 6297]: 3.55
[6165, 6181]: 3.39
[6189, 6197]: 3.17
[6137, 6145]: 2.55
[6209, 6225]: 3.56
